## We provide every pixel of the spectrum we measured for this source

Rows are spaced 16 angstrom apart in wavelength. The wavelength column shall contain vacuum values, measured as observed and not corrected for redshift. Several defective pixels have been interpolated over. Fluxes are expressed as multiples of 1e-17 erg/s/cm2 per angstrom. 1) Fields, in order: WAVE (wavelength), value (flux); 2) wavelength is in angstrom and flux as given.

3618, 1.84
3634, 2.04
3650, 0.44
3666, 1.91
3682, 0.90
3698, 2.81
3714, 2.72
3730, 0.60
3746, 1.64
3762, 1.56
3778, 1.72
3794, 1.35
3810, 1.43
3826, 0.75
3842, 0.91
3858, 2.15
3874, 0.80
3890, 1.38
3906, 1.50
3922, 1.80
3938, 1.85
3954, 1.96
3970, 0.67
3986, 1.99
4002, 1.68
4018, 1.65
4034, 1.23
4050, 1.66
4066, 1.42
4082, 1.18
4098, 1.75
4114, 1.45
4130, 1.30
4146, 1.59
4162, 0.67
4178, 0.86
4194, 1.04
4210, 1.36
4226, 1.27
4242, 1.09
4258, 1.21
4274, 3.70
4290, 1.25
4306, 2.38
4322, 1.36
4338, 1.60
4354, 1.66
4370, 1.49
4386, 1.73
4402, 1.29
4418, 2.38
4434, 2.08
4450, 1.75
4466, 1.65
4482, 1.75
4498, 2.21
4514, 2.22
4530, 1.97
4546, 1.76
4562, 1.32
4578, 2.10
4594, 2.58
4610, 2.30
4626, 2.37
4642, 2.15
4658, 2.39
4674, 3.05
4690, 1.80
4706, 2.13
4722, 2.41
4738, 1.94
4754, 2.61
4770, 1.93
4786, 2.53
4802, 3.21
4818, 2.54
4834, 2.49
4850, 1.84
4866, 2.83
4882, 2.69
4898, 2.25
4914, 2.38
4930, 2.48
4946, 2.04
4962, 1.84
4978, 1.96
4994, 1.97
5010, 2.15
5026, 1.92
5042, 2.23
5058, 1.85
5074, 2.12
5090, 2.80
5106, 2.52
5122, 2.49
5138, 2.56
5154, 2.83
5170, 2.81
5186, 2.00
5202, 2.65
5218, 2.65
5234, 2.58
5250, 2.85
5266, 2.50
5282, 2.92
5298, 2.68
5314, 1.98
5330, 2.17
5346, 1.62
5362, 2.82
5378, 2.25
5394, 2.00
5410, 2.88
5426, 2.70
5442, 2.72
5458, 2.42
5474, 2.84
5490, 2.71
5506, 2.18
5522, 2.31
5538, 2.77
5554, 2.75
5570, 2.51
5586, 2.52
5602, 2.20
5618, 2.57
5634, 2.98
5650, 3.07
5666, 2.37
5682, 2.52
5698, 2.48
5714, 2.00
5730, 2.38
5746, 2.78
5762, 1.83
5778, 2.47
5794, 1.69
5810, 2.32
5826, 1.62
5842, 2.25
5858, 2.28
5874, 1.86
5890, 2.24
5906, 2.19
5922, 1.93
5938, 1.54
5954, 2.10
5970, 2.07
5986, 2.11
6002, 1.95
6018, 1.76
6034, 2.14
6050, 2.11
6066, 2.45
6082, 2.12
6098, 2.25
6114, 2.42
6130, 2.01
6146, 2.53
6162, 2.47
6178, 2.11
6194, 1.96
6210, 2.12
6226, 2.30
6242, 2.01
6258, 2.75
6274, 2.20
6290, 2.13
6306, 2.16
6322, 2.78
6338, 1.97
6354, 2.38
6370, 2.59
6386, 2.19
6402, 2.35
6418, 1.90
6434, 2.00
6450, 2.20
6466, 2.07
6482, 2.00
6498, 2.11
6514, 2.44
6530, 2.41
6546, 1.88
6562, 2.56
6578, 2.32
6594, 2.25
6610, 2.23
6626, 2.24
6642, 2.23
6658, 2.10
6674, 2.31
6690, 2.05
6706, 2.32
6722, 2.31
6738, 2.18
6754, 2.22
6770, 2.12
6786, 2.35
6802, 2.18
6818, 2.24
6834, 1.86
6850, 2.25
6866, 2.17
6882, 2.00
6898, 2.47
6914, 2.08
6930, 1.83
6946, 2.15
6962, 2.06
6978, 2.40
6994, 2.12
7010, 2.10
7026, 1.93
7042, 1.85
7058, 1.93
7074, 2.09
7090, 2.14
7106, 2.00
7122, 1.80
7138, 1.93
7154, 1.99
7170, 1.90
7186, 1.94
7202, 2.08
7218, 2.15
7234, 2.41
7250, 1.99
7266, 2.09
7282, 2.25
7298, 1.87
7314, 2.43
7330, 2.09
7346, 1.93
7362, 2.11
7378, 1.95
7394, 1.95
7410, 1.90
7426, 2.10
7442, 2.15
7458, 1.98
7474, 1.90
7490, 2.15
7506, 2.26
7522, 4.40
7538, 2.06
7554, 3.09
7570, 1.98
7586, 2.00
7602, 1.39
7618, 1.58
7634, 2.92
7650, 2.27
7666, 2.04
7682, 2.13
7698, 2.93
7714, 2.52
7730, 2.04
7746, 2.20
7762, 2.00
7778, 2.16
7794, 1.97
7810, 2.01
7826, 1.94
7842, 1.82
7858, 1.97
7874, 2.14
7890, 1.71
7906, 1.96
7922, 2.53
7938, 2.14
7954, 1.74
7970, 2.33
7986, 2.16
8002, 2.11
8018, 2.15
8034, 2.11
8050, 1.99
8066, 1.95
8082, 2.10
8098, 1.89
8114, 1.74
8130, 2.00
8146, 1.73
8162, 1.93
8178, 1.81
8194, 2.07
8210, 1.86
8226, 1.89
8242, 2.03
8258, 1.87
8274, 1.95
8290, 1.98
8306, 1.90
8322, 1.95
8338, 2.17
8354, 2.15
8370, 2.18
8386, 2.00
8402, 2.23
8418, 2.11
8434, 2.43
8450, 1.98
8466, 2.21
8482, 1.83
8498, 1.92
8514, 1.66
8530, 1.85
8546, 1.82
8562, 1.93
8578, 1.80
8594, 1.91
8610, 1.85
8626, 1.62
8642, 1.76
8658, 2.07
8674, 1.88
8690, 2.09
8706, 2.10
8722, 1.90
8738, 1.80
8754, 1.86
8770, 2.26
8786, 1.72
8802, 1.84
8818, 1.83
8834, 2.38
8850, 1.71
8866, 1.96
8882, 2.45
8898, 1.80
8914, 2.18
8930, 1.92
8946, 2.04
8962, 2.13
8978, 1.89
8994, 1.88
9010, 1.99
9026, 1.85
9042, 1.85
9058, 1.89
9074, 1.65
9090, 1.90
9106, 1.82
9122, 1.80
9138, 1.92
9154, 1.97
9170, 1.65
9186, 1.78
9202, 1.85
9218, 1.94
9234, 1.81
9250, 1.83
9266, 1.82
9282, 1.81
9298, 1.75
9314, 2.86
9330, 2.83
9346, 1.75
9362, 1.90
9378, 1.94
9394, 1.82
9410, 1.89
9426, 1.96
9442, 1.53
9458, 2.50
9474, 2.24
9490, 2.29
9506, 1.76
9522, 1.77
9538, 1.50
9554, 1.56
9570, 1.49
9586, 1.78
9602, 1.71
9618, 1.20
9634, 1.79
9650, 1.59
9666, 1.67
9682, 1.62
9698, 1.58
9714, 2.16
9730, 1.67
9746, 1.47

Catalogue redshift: 0.15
